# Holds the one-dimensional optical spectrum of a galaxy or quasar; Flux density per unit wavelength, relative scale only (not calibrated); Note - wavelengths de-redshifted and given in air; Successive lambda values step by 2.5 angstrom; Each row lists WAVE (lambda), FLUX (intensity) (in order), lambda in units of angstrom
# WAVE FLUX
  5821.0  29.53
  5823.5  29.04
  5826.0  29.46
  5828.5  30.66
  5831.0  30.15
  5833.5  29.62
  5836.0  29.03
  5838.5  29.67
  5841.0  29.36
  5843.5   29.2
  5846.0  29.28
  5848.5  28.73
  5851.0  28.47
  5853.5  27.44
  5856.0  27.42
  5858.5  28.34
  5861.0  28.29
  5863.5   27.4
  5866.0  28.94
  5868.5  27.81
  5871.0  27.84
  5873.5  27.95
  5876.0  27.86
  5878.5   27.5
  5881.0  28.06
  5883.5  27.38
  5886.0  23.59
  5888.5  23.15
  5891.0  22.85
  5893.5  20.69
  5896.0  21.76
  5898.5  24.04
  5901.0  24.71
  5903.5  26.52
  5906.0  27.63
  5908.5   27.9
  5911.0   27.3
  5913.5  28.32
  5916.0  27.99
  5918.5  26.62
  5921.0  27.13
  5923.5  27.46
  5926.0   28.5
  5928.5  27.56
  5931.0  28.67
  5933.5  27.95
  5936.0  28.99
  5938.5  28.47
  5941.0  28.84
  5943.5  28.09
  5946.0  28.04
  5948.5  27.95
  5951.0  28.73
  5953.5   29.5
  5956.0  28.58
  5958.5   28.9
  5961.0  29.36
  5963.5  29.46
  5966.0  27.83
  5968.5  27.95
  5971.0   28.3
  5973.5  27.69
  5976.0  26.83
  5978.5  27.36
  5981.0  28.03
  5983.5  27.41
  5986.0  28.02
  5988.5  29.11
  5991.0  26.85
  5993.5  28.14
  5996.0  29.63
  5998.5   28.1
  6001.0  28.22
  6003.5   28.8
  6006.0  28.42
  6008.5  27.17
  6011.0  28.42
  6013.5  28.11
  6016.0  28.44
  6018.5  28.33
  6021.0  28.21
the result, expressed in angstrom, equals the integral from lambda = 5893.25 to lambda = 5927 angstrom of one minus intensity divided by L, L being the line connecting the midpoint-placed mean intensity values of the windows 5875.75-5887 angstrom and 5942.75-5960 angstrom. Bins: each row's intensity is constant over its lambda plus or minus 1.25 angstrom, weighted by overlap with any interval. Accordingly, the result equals 1.5 angstrom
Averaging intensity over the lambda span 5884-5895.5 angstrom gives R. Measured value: 22.8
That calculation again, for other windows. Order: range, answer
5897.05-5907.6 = 25.7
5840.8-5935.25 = 27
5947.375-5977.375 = 28.4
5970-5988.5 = 27.8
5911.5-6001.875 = 28.2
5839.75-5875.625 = 28.3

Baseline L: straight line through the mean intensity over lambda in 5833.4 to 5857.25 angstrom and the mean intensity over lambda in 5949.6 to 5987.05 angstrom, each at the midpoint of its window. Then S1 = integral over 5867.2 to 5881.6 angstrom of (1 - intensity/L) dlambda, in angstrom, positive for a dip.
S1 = 0.4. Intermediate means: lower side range 28.8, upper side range 28.3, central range 27.8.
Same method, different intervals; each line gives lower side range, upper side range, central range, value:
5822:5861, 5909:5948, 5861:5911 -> 4.28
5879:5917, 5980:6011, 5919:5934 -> -0.88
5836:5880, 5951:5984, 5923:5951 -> 0.03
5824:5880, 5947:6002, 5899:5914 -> 0.86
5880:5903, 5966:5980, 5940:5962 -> -1.63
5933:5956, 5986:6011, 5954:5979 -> 0.12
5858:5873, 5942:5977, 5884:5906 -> 3.43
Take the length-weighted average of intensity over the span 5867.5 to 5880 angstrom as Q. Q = 27.8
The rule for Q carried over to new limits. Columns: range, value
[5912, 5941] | 28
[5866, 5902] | 25.5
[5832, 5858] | 28.8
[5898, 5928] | 27.1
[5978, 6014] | 28.1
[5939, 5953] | 28.4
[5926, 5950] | 28.3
